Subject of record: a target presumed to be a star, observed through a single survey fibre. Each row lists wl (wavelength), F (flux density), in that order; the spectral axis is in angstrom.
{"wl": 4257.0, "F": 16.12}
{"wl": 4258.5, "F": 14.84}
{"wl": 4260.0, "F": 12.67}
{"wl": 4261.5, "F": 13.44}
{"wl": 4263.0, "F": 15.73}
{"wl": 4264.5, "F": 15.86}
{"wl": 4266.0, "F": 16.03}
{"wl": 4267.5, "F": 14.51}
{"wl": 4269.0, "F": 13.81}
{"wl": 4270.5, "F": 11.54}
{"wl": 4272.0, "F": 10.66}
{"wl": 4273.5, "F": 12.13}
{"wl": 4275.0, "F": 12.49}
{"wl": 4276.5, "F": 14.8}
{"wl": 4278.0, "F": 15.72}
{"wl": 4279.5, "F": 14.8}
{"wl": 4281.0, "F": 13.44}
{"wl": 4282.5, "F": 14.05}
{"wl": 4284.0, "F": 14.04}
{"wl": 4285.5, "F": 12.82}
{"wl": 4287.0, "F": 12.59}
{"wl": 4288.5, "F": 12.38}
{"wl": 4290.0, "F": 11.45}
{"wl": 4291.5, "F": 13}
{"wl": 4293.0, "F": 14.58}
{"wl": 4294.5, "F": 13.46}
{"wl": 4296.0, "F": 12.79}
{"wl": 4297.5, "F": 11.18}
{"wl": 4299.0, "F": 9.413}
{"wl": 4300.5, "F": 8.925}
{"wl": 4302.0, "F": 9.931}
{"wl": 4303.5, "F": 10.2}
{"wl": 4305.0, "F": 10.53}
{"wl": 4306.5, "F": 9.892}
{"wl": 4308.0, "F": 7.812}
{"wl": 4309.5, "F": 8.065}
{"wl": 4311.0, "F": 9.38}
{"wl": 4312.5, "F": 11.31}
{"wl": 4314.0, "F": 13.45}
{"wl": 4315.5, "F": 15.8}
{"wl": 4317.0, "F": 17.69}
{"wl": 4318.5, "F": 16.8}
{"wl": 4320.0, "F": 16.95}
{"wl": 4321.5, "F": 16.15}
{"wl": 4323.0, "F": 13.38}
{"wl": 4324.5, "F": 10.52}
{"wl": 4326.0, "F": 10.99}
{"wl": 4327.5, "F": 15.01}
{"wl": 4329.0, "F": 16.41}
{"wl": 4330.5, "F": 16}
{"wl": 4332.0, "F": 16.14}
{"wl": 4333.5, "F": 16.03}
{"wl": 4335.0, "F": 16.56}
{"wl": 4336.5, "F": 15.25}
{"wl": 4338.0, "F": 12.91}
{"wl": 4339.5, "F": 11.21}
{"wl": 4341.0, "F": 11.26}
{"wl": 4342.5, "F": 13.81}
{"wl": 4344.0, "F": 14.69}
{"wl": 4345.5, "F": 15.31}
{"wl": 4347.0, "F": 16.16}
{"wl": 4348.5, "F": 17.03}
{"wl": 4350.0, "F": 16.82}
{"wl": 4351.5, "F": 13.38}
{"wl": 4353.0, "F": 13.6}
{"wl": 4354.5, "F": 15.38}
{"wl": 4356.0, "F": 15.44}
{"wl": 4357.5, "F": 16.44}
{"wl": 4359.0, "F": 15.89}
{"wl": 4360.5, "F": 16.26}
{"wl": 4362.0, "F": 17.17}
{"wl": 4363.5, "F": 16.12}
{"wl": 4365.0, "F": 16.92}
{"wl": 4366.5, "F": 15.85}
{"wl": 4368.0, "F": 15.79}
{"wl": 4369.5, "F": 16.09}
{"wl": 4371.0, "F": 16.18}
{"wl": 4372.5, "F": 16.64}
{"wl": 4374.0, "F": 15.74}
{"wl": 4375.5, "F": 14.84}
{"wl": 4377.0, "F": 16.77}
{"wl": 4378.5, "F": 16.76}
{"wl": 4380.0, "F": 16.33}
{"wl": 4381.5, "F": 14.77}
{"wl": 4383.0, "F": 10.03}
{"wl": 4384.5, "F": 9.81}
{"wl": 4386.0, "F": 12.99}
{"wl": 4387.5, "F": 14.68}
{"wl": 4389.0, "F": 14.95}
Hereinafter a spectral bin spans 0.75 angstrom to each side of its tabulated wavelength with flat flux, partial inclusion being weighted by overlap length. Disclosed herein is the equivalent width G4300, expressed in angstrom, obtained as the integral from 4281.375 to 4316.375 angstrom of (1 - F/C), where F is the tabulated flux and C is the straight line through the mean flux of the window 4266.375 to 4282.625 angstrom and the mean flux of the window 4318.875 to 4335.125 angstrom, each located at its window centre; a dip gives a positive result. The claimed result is 6.1 angstrom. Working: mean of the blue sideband 13.5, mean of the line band 11.7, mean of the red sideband 14.9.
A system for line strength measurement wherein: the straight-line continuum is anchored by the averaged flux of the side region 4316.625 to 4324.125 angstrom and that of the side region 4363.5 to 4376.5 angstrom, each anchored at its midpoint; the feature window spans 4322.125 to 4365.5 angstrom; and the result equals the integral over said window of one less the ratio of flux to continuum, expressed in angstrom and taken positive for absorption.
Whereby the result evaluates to 2.8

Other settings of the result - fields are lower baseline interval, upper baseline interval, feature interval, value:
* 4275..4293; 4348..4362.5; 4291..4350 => 5.67 angstrom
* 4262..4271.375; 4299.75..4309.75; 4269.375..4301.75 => -2.00 angstrom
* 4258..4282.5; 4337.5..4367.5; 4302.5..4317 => 3.43 angstrom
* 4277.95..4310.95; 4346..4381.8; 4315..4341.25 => -2.01 angstrom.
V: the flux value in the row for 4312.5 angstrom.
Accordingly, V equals 11.31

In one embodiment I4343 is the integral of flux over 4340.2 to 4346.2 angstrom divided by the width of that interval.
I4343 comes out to 13.7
